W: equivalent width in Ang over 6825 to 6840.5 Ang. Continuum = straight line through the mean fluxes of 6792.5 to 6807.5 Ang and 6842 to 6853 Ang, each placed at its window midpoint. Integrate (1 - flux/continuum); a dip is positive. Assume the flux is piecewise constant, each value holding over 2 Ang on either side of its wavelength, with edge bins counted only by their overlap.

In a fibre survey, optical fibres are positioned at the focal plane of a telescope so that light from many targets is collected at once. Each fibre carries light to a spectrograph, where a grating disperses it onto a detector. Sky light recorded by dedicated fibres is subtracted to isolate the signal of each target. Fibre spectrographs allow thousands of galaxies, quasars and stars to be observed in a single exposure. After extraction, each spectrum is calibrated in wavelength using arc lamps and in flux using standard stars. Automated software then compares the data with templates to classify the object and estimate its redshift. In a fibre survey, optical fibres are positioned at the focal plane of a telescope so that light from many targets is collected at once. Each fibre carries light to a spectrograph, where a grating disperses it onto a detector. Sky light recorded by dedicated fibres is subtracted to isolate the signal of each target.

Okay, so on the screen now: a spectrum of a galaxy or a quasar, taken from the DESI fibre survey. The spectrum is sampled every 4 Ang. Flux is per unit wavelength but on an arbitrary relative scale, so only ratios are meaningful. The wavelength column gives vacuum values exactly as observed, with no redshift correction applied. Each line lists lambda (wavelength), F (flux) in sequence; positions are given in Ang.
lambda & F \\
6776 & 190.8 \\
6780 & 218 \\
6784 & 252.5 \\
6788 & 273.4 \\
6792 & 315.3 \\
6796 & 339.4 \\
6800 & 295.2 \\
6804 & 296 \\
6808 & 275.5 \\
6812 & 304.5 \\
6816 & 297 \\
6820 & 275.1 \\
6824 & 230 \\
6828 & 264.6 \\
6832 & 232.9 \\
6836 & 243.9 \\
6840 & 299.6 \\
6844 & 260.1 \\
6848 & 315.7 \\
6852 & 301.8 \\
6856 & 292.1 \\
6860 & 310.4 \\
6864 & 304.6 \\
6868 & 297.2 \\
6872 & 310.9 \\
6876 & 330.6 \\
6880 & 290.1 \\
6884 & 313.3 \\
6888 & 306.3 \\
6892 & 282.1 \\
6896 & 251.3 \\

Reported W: 2.2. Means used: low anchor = 307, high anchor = 292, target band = 254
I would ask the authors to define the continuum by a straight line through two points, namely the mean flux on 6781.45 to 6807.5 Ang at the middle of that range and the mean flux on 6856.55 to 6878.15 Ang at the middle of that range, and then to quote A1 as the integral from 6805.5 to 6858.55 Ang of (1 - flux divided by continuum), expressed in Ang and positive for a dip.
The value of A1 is 4.3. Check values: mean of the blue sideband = 293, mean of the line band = 277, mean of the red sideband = 309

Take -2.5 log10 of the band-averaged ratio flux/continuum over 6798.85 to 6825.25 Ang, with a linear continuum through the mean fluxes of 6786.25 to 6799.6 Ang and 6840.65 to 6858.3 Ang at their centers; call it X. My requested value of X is 0.08 mag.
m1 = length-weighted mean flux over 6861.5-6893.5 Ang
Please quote 305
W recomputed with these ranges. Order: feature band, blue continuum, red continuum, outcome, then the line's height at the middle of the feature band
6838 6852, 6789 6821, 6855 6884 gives 0.5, 304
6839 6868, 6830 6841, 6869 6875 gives -1.5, 283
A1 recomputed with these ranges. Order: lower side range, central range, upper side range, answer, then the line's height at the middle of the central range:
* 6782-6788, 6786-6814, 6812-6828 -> -3.73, 265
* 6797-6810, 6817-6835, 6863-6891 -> 2.68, 297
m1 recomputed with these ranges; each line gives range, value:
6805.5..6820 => 290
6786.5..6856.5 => 284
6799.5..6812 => 291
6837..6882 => 300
